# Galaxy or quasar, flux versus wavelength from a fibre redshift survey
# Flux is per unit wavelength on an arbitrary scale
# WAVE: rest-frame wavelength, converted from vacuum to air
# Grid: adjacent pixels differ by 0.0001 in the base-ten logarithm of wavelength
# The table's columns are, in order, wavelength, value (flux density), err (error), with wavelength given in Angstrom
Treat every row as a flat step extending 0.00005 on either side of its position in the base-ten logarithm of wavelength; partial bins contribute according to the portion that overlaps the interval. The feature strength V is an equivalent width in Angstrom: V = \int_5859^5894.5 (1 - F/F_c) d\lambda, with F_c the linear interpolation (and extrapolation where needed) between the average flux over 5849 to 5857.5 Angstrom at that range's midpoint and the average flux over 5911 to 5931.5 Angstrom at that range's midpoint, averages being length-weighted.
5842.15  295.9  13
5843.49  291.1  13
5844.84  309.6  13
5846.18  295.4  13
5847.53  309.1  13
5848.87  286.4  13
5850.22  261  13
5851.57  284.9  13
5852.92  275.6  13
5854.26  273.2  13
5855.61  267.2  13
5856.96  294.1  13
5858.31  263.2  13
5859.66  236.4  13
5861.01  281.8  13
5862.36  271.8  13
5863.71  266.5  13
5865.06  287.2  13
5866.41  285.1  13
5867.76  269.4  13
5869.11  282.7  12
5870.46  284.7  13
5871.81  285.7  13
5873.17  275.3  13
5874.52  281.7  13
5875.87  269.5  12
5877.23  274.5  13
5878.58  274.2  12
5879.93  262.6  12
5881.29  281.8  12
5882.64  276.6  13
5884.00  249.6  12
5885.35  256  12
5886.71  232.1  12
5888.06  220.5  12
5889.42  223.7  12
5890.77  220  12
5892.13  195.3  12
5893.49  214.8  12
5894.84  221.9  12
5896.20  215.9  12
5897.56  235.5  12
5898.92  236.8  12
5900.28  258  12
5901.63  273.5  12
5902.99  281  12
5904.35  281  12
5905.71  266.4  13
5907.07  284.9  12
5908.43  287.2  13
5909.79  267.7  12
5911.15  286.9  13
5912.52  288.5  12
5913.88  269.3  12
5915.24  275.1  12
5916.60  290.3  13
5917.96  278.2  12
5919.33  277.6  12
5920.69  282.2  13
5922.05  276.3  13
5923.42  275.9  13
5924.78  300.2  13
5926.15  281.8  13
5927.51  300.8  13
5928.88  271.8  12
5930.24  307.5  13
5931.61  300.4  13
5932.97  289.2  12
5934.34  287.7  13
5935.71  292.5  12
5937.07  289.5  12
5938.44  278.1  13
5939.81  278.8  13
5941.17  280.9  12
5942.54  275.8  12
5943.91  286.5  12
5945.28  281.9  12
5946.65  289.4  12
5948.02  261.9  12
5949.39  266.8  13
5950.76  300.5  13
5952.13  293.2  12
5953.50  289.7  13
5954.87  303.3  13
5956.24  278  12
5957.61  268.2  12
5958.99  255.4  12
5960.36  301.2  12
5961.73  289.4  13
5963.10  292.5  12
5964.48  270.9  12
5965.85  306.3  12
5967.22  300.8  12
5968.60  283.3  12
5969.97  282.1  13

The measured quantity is 2.47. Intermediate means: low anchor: 276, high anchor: 284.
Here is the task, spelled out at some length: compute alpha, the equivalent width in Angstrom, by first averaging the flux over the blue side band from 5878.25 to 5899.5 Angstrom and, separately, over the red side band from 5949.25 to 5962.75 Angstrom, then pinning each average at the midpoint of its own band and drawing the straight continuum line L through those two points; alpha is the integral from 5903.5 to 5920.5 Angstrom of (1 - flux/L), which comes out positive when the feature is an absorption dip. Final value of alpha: -1.7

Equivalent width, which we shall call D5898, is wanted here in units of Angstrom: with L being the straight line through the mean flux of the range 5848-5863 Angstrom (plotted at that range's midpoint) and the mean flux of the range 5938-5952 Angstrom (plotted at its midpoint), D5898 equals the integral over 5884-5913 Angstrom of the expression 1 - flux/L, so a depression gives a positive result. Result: 2.83 Angstrom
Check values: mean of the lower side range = 273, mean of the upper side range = 281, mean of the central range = 250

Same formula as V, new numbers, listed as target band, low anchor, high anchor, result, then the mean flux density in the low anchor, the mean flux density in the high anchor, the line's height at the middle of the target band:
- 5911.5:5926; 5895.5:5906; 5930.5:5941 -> -0.5 Angstrom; 256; 289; 273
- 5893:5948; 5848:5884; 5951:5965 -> 1.0 Angstrom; 275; 285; 281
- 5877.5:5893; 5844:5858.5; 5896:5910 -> 1.5 Angstrom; 284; 264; 271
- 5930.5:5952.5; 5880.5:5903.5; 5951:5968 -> -0.8 Angstrom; 241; 288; 275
